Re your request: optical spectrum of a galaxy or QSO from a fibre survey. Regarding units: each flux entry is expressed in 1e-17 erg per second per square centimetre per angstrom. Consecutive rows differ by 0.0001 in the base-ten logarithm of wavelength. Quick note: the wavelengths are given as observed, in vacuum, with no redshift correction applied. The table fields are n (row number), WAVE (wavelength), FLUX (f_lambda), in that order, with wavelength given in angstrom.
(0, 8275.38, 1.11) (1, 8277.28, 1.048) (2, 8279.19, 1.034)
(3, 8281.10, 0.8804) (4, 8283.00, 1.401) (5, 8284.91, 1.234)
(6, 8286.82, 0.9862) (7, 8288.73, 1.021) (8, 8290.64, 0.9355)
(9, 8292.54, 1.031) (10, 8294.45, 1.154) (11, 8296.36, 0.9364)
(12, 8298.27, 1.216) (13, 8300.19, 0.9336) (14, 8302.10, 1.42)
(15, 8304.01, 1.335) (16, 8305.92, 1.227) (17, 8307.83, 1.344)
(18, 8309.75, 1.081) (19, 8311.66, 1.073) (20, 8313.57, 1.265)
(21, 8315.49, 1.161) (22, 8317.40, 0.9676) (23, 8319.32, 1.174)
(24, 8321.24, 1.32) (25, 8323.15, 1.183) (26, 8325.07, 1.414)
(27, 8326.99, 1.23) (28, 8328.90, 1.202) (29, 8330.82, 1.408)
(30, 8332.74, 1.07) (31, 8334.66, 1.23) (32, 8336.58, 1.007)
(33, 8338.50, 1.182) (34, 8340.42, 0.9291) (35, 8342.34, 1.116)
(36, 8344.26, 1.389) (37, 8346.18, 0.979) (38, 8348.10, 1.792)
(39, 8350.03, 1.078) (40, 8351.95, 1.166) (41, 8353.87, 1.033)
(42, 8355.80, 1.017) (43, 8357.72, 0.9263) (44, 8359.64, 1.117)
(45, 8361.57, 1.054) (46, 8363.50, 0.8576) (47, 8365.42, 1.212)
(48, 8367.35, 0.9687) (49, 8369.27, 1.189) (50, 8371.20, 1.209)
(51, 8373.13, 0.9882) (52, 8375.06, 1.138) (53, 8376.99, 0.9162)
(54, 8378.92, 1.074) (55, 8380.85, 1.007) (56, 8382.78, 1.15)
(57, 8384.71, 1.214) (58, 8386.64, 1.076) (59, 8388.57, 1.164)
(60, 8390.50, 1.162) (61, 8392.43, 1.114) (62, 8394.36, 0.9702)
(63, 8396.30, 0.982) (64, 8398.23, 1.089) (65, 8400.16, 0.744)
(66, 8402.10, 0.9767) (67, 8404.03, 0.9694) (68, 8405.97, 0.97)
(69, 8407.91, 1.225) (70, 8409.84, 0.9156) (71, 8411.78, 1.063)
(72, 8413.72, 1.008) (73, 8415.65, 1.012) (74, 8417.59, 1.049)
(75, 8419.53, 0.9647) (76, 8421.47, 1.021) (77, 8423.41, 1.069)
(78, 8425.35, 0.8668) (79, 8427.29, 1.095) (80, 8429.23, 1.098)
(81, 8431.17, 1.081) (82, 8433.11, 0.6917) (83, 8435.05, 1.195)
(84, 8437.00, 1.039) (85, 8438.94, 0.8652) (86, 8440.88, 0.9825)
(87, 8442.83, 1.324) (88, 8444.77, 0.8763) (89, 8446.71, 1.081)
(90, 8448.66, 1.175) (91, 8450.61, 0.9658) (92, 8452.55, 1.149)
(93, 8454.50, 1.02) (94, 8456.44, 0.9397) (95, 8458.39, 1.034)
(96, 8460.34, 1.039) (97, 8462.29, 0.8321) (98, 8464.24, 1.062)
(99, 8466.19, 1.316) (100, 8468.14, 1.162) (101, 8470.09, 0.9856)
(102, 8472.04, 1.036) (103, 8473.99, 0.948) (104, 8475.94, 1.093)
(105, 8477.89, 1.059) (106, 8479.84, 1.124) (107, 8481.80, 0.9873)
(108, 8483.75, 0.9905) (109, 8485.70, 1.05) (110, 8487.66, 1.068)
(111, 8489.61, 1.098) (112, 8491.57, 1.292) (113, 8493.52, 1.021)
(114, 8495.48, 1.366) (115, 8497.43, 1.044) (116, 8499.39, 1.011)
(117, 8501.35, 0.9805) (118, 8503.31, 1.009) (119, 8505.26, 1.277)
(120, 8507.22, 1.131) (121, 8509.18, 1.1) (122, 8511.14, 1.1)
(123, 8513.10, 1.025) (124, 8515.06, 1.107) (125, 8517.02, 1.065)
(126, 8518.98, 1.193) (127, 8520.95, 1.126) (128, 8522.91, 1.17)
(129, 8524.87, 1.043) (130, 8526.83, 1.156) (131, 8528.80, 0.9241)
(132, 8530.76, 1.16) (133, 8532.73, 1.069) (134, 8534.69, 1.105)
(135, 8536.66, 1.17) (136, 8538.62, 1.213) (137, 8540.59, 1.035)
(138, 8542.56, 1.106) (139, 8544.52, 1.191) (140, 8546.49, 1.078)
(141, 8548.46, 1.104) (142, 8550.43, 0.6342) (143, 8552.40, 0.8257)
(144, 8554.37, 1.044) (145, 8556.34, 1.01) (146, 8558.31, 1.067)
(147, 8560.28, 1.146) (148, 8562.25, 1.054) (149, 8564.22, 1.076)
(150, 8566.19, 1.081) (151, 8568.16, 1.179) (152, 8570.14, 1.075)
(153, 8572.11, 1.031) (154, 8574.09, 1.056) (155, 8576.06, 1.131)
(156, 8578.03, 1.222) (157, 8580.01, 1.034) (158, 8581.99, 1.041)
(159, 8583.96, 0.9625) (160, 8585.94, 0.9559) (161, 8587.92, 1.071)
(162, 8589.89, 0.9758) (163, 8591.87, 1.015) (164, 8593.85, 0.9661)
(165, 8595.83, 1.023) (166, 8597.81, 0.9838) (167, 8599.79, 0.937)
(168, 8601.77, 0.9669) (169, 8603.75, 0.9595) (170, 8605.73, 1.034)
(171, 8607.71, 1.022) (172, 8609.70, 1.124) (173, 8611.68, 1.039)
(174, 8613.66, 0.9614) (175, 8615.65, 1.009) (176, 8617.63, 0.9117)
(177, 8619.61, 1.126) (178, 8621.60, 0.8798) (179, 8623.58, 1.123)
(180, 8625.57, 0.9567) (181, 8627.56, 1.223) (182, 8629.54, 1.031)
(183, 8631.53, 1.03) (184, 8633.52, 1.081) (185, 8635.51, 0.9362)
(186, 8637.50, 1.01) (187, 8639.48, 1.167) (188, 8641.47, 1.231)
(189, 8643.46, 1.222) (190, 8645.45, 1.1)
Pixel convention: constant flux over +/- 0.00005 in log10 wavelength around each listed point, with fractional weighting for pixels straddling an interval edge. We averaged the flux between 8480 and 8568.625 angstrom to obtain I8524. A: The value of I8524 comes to 1.08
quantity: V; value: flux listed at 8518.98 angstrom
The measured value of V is 1.193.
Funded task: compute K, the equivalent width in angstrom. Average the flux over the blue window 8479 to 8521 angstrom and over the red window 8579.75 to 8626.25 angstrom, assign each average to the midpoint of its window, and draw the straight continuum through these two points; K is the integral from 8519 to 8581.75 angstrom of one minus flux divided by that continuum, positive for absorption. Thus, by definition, -1.5 angstrom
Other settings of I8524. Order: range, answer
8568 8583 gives 1.09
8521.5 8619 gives 1.04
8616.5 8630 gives 1.04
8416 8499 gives 1.05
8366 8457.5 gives 1.04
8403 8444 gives 1.02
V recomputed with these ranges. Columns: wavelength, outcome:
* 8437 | 1.039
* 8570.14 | 1.075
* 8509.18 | 1.1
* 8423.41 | 1.069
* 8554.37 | 1.044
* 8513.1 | 1.025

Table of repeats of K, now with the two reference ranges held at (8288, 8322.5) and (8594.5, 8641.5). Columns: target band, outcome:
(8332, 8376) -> 0.5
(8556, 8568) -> -0.4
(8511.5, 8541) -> -1.2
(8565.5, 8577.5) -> -0.6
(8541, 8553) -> 0.7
